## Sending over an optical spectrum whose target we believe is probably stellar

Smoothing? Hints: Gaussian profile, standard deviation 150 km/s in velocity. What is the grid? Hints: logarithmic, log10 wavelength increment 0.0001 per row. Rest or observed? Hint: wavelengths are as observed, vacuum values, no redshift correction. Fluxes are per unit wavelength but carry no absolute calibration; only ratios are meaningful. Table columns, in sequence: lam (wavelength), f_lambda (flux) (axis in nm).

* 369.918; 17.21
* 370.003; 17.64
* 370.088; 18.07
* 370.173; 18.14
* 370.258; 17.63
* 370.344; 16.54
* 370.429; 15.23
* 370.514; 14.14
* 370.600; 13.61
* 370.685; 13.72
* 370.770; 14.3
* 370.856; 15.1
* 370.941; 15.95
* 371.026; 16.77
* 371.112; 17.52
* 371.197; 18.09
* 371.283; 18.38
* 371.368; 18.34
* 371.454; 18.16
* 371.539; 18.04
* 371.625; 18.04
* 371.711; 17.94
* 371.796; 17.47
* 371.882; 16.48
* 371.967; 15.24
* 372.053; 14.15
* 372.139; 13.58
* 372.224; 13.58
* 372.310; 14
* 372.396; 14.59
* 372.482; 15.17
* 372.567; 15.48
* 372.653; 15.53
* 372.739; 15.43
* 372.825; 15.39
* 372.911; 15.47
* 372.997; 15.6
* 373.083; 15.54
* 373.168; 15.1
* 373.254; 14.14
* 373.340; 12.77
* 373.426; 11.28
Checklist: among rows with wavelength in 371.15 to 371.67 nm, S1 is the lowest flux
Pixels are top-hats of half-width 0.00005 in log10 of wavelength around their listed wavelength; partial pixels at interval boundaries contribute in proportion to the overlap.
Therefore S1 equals 18.04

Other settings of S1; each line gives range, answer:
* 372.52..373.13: 15.39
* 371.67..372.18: 13.58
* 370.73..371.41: 14.3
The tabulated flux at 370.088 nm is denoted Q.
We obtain 18.07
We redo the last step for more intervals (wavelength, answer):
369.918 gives 17.21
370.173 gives 18.14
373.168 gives 15.1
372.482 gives 15.17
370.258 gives 17.63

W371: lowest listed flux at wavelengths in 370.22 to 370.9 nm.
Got 13.61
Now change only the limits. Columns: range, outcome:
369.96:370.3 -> 17.63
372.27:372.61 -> 14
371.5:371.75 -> 17.94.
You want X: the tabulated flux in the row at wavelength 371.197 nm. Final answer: 18.09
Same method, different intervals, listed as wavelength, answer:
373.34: 12.77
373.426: 11.28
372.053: 14.15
